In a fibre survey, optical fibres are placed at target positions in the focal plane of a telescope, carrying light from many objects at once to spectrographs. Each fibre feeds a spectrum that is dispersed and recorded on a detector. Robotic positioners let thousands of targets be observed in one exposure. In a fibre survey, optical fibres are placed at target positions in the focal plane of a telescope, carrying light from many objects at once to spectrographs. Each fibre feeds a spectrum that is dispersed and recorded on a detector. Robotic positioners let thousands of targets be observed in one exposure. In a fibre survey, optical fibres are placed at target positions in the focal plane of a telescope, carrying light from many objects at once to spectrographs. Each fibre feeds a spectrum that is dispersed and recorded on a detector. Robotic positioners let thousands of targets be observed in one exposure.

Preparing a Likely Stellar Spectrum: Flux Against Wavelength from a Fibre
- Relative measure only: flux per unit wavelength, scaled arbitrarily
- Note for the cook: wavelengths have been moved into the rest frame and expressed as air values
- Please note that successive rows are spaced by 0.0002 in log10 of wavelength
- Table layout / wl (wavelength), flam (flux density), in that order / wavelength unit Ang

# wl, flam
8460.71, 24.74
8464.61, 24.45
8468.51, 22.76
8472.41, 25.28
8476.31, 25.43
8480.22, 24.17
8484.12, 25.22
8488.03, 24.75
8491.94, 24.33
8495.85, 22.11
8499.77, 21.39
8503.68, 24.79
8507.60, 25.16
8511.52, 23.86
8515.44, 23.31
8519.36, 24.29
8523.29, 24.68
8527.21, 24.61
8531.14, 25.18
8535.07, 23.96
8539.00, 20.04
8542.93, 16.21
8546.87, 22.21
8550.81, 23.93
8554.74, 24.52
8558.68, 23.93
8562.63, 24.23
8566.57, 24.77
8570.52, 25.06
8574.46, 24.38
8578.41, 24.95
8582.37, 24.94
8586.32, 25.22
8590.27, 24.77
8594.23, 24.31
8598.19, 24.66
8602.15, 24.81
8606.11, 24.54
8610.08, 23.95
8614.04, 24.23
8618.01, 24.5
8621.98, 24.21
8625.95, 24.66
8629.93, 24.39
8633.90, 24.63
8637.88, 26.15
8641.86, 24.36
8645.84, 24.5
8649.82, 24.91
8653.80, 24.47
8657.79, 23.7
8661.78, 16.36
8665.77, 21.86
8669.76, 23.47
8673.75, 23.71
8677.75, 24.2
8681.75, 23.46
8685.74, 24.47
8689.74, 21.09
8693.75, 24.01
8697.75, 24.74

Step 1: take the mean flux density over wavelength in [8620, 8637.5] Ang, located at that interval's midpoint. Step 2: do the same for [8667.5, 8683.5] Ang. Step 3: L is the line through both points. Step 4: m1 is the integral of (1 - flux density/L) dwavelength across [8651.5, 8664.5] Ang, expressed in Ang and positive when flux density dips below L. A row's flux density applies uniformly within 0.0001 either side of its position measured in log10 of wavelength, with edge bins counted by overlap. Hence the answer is 1.3 Ang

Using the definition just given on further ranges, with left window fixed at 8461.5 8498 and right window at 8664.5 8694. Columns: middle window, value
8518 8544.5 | 1.4 Ang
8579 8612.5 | -1.4 Ang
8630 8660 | -1.5 Ang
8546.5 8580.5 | -0.7 Ang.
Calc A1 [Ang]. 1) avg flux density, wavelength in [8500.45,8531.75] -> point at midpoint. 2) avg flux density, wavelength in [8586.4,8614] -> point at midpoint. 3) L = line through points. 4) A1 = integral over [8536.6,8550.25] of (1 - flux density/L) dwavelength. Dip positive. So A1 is 2.4 Ang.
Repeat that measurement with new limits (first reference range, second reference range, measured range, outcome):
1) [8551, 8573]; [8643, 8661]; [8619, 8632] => -0.21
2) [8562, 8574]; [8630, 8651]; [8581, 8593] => -0.09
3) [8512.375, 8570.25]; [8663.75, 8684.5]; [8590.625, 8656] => -3.41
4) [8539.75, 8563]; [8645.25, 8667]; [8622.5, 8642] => -2.05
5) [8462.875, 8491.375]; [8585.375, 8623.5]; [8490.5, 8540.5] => 1.74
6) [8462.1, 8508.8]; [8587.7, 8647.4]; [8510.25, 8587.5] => 2.08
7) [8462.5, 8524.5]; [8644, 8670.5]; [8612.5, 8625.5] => -0.74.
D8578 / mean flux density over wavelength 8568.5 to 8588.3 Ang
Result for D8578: 24.9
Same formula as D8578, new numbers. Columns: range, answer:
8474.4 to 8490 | 24.9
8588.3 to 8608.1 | 24.6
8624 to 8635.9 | 24.6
